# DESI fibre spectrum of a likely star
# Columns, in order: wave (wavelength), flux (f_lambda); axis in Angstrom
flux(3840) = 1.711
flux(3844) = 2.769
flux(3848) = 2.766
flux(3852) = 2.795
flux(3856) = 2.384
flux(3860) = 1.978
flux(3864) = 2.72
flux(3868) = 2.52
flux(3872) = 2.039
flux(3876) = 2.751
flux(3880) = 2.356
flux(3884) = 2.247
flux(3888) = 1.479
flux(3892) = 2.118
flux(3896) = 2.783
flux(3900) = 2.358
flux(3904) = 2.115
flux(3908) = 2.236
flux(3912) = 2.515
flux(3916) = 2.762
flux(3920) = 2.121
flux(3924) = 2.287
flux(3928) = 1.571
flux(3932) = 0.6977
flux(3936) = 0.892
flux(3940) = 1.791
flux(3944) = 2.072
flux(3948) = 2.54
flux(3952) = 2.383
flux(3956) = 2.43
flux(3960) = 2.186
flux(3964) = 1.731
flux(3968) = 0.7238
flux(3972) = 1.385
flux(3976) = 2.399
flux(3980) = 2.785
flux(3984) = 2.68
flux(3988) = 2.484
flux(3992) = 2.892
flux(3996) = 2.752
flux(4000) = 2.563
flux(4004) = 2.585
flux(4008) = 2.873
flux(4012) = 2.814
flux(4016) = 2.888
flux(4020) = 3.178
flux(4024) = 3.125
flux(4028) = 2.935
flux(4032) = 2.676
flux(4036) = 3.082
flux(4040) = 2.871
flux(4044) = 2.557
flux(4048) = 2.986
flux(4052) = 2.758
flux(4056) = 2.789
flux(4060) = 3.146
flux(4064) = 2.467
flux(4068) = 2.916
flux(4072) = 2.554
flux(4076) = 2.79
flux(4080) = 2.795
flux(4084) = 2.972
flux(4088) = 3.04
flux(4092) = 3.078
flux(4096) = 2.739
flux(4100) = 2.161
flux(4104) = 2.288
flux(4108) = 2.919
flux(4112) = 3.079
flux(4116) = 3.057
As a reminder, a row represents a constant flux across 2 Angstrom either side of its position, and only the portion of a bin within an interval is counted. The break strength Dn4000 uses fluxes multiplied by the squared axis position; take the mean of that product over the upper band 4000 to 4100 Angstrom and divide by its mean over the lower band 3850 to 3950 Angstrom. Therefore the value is 1.4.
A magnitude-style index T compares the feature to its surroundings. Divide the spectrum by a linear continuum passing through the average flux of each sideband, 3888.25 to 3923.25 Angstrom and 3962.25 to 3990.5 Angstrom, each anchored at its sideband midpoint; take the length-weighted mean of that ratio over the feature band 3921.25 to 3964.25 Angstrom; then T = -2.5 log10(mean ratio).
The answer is 0.16 mag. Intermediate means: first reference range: 2.33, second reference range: 2.04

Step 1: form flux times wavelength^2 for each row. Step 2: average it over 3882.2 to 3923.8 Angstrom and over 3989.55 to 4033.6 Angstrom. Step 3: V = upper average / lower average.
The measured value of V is 1.3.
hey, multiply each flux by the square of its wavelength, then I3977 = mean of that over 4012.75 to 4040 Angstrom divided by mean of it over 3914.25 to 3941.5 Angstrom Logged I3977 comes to 1.81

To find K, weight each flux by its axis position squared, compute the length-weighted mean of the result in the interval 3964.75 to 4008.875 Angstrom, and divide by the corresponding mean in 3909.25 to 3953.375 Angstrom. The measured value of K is 1.2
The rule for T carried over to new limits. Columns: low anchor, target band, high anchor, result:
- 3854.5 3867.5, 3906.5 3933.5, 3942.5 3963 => 0.14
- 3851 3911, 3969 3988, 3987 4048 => 0.19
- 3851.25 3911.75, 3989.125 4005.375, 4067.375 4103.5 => -0.05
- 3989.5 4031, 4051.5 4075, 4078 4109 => 0.00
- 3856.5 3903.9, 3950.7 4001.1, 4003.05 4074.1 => 0.17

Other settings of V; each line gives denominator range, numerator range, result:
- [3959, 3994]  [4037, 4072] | 1.36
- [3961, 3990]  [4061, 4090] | 1.45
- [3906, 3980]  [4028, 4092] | 1.54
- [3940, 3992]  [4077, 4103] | 1.36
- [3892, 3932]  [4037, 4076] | 1.36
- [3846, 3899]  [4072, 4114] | 1.30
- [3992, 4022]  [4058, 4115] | 1.03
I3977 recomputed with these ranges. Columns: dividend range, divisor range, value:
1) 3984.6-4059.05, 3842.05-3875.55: 1.22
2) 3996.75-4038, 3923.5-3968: 1.65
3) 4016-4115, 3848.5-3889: 1.32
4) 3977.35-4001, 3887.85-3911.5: 1.25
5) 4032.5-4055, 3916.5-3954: 1.61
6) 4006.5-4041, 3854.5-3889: 1.38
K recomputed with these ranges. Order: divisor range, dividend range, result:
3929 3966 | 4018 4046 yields 1.64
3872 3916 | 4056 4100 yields 1.34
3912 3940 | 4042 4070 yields 1.68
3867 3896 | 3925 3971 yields 0.80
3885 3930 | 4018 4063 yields 1.40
